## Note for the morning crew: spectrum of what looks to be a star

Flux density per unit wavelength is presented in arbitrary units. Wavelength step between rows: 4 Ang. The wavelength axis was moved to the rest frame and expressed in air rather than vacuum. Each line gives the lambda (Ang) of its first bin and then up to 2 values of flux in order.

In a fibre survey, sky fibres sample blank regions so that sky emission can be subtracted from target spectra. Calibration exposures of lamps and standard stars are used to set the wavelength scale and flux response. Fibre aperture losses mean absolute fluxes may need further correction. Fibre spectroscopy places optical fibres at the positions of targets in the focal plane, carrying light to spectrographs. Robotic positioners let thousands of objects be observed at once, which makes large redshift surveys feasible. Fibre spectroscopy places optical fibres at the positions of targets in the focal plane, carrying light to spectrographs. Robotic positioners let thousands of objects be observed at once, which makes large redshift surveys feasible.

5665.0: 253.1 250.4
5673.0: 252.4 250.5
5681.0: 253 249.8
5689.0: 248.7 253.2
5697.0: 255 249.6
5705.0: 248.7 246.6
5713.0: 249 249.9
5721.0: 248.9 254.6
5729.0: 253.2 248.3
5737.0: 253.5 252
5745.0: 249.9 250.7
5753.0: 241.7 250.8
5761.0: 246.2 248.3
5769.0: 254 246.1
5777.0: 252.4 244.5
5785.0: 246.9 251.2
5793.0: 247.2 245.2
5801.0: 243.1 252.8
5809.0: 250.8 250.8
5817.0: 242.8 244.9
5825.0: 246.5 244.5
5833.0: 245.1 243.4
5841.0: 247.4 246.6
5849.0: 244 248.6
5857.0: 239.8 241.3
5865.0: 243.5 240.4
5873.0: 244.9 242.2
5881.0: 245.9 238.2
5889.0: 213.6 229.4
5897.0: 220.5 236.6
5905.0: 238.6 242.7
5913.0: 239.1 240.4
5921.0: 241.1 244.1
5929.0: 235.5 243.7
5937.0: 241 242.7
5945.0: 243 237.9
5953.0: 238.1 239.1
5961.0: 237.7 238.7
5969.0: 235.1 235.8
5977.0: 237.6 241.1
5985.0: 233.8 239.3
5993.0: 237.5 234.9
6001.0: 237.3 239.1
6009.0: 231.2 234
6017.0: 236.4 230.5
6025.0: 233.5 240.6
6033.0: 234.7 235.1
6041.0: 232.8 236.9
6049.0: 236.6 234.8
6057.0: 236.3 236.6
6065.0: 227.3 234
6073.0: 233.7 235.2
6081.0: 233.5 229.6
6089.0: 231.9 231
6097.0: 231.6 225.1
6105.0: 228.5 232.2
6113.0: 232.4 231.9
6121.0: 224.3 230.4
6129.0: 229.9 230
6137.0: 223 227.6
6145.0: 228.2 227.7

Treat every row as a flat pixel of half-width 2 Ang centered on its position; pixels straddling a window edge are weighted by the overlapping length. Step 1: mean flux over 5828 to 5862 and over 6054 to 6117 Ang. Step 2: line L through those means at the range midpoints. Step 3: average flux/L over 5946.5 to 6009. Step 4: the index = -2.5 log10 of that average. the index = 0.001 mag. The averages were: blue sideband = 245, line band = 237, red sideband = 232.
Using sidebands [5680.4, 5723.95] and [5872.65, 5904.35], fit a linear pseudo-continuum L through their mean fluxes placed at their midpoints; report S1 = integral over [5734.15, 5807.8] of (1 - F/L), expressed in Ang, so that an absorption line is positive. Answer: -1.4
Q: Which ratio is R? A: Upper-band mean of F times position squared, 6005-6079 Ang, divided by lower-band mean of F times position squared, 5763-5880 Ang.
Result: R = 1.0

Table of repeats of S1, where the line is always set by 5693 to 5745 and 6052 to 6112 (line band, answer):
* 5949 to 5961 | 0.01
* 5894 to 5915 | 0.52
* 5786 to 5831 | -0.19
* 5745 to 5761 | 0.08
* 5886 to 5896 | 0.78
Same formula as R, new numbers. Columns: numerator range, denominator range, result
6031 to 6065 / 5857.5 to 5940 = 1.04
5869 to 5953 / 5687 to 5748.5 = 1.01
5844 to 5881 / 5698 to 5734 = 1.02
